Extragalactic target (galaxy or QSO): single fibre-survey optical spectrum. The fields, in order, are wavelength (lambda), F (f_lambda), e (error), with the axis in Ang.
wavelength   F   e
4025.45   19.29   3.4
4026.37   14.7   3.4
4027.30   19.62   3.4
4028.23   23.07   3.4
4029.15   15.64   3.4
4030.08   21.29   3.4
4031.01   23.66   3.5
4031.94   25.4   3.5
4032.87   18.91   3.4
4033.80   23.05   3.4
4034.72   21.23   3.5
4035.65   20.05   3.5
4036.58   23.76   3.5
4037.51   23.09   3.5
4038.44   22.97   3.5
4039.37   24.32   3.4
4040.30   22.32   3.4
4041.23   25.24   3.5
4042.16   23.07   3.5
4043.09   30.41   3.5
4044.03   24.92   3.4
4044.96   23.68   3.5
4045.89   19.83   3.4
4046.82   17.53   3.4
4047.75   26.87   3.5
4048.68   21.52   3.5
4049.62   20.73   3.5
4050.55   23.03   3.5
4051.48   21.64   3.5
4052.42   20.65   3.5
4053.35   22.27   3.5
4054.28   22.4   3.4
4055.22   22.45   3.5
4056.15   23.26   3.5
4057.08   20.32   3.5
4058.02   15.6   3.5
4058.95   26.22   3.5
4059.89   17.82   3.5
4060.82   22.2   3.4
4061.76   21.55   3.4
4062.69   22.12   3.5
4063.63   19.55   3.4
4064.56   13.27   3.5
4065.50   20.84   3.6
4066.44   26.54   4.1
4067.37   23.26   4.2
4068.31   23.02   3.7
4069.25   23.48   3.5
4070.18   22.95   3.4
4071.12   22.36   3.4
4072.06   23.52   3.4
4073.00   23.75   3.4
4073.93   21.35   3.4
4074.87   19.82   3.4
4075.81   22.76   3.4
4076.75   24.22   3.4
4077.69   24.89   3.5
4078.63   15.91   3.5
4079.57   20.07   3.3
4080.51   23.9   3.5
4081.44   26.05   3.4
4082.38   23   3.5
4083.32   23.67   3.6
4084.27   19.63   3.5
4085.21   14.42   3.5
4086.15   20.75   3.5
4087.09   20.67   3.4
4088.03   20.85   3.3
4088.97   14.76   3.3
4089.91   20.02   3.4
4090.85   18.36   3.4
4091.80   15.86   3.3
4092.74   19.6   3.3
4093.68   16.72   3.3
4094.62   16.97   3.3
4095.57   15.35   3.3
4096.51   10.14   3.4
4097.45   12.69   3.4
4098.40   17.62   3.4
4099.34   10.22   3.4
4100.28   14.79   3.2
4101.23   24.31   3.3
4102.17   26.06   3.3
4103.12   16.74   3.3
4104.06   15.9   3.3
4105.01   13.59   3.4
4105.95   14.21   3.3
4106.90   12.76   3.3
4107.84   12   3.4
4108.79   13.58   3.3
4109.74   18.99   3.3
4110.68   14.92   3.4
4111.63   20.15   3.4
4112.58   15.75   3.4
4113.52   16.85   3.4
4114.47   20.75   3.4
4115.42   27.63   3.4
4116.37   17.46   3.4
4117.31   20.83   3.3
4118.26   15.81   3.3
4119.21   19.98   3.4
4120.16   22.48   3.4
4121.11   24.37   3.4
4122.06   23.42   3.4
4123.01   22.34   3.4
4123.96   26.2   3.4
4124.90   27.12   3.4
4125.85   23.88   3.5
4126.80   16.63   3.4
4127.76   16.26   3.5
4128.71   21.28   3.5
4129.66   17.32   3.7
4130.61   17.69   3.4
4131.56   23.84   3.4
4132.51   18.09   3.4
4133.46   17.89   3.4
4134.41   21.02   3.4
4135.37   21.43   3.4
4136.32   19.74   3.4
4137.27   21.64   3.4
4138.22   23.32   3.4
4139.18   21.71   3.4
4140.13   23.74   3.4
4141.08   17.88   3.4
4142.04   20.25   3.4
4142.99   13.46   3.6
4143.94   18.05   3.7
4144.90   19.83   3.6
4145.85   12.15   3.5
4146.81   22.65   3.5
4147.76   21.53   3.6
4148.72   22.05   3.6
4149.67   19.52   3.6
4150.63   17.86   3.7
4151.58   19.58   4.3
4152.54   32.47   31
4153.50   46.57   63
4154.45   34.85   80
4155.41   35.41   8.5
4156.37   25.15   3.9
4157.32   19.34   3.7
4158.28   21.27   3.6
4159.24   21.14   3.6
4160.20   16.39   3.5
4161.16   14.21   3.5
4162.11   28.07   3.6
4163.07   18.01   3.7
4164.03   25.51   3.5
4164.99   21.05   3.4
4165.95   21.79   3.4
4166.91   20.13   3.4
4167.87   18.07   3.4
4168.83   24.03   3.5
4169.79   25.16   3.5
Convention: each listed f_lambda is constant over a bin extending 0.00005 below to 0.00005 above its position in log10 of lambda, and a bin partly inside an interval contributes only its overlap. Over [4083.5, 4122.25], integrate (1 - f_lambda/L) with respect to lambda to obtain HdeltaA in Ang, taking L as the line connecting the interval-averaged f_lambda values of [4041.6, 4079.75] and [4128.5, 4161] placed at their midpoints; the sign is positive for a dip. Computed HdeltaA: 7.4 Ang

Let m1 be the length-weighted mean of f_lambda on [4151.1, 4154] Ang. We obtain 32.9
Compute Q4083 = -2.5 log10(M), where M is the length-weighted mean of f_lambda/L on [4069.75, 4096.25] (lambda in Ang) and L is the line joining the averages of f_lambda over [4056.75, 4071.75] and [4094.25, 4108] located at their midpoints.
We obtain -0.10 mag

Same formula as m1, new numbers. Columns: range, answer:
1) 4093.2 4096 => 16.4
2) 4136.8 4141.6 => 21.6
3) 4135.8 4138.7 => 21.6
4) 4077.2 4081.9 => 22.2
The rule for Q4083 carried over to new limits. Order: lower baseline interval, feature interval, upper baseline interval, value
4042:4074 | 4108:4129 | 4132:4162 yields 0.10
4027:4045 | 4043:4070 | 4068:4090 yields 0.02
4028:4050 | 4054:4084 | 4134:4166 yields 0.03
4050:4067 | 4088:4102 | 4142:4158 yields 0.31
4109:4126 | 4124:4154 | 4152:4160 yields 0.19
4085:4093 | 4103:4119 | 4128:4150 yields 0.12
